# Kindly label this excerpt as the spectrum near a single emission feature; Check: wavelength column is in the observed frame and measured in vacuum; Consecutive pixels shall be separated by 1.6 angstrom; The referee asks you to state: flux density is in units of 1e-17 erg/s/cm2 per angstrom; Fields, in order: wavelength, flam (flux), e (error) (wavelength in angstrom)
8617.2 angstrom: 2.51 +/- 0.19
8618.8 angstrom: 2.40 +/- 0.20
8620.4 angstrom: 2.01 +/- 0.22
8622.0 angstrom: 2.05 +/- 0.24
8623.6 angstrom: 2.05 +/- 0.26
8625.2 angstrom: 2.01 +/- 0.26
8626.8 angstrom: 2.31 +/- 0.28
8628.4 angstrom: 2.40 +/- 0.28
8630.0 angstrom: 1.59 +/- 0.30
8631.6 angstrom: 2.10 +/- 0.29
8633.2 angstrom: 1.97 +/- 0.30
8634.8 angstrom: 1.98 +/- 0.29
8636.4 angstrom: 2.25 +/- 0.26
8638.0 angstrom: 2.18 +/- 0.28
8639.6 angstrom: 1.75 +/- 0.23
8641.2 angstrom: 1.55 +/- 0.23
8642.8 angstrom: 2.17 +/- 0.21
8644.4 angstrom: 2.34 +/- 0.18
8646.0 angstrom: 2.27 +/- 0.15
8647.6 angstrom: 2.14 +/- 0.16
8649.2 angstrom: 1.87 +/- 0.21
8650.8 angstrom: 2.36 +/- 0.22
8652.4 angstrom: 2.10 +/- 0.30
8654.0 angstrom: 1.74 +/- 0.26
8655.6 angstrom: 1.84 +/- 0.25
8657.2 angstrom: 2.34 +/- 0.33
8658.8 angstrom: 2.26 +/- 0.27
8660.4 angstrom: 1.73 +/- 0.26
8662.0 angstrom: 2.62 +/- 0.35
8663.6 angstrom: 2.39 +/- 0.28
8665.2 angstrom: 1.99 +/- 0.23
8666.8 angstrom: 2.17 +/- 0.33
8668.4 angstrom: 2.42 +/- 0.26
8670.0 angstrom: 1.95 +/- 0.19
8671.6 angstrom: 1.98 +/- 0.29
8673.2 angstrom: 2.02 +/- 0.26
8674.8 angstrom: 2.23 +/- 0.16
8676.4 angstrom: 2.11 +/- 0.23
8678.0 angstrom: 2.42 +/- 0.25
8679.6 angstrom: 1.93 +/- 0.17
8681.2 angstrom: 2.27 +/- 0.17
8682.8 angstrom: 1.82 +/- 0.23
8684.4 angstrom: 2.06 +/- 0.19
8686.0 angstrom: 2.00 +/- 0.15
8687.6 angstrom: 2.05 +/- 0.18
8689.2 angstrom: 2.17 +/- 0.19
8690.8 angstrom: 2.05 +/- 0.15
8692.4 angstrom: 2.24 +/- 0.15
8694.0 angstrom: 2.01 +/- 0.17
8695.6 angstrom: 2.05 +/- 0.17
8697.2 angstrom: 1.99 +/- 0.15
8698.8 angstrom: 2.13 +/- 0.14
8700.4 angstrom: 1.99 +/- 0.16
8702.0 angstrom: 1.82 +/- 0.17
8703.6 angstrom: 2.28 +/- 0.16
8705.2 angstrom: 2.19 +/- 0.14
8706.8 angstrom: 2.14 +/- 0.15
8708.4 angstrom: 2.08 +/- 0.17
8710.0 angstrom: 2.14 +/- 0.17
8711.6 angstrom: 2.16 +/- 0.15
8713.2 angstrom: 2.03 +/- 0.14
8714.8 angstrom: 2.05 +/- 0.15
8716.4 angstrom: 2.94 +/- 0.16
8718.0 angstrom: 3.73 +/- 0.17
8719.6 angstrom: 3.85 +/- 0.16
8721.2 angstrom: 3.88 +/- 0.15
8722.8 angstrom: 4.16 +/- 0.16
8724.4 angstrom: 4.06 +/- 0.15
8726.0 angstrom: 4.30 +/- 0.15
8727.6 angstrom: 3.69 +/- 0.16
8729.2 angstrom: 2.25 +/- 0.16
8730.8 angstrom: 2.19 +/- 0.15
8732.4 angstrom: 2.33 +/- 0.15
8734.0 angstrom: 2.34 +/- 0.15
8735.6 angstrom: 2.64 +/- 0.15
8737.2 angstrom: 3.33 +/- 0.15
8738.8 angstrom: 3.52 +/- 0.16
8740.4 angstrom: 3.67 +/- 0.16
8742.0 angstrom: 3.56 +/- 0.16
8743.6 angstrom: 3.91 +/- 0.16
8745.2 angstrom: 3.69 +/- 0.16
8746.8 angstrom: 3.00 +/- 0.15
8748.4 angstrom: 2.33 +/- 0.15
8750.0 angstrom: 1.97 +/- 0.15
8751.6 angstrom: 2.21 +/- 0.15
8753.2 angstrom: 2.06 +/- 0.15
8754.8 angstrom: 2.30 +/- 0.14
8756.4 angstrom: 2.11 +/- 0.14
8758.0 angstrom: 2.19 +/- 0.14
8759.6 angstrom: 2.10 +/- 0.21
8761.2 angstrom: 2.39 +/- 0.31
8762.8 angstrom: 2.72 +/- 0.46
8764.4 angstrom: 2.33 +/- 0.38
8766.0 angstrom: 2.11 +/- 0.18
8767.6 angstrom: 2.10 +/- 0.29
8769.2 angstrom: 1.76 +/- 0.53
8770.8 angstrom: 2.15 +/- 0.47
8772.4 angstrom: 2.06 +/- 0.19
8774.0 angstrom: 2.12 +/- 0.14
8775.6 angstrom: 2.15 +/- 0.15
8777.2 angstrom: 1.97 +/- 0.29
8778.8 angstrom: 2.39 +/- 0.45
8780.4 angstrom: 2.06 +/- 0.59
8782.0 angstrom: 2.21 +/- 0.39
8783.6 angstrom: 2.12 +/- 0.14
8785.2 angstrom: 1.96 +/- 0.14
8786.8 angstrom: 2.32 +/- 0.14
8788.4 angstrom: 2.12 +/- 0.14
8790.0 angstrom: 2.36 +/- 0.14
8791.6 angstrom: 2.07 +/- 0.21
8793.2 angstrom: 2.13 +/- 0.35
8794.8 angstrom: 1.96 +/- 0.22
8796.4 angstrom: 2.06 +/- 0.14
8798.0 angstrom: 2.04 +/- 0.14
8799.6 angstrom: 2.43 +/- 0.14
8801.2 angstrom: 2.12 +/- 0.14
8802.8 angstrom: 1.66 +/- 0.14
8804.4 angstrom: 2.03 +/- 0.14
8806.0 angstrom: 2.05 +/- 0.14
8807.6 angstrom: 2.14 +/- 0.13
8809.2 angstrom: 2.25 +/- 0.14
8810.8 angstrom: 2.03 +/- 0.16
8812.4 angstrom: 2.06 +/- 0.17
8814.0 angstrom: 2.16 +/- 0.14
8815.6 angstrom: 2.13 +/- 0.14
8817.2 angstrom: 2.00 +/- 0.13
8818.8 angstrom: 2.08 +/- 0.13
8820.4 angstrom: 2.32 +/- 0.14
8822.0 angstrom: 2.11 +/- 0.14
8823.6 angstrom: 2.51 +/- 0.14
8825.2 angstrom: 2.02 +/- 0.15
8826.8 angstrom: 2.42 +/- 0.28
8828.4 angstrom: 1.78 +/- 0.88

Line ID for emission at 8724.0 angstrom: [S II] 6716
